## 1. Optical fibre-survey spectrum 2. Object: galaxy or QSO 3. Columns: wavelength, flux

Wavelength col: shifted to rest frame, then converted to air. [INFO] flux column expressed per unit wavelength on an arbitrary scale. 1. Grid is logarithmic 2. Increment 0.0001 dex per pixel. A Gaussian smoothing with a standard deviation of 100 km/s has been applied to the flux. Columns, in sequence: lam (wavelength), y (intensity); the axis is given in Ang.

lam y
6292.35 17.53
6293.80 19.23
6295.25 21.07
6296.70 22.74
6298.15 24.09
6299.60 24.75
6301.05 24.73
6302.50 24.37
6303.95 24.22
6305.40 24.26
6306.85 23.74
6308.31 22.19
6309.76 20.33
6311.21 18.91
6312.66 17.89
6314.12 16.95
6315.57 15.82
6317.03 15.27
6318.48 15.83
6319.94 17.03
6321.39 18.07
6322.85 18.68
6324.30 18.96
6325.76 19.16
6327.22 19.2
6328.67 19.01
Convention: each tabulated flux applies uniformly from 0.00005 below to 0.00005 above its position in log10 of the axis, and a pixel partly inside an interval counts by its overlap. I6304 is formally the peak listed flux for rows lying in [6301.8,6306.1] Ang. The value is 24.37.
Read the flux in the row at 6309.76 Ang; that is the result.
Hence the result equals 20.33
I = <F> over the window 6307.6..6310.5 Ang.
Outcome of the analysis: 21.3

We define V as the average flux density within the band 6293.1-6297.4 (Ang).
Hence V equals 21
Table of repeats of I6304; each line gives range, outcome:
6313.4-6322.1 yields 18.07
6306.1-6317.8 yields 23.74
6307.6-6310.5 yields 22.19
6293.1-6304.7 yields 24.75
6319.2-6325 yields 18.96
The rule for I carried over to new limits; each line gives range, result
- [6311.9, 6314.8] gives 17.4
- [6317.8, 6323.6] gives 17.4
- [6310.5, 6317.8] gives 17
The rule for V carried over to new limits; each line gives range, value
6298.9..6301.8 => 24.8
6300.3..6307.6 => 24.3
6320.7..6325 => 18.6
